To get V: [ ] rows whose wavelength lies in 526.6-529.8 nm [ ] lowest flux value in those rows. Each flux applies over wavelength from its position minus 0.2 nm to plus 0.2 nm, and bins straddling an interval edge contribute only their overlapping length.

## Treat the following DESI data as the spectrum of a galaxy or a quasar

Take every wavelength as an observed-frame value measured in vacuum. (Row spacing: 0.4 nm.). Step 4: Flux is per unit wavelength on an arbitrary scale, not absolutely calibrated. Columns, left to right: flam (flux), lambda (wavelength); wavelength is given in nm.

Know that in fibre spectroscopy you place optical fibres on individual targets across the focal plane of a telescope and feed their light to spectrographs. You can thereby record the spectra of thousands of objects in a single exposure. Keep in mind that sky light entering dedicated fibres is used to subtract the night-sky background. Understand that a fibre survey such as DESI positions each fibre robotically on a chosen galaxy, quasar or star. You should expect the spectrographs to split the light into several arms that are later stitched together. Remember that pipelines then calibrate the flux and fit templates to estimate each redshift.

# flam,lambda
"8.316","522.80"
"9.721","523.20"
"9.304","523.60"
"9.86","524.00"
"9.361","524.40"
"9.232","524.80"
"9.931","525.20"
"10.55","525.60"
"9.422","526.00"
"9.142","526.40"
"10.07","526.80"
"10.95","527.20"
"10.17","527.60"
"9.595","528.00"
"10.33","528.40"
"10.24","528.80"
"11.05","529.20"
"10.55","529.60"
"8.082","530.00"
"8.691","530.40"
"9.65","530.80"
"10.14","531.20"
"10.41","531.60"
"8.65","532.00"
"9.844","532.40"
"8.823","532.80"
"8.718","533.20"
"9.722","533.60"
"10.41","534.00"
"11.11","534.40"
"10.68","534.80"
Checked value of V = 9.595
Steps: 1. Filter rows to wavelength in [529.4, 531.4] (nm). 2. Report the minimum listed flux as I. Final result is 8.082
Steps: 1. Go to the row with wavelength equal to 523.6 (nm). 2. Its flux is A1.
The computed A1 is 9.304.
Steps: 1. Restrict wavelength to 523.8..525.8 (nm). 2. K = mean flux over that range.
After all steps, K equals 9.79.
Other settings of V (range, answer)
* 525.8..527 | 9.142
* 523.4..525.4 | 9.232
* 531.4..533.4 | 8.65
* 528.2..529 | 10.24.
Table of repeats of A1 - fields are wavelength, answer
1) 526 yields 9.422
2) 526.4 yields 9.142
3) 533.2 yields 8.718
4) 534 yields 10.41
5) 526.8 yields 10.07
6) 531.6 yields 10.41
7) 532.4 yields 9.844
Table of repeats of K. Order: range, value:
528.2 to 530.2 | 10.1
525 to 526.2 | 9.97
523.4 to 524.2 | 9.58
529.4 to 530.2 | 9.32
